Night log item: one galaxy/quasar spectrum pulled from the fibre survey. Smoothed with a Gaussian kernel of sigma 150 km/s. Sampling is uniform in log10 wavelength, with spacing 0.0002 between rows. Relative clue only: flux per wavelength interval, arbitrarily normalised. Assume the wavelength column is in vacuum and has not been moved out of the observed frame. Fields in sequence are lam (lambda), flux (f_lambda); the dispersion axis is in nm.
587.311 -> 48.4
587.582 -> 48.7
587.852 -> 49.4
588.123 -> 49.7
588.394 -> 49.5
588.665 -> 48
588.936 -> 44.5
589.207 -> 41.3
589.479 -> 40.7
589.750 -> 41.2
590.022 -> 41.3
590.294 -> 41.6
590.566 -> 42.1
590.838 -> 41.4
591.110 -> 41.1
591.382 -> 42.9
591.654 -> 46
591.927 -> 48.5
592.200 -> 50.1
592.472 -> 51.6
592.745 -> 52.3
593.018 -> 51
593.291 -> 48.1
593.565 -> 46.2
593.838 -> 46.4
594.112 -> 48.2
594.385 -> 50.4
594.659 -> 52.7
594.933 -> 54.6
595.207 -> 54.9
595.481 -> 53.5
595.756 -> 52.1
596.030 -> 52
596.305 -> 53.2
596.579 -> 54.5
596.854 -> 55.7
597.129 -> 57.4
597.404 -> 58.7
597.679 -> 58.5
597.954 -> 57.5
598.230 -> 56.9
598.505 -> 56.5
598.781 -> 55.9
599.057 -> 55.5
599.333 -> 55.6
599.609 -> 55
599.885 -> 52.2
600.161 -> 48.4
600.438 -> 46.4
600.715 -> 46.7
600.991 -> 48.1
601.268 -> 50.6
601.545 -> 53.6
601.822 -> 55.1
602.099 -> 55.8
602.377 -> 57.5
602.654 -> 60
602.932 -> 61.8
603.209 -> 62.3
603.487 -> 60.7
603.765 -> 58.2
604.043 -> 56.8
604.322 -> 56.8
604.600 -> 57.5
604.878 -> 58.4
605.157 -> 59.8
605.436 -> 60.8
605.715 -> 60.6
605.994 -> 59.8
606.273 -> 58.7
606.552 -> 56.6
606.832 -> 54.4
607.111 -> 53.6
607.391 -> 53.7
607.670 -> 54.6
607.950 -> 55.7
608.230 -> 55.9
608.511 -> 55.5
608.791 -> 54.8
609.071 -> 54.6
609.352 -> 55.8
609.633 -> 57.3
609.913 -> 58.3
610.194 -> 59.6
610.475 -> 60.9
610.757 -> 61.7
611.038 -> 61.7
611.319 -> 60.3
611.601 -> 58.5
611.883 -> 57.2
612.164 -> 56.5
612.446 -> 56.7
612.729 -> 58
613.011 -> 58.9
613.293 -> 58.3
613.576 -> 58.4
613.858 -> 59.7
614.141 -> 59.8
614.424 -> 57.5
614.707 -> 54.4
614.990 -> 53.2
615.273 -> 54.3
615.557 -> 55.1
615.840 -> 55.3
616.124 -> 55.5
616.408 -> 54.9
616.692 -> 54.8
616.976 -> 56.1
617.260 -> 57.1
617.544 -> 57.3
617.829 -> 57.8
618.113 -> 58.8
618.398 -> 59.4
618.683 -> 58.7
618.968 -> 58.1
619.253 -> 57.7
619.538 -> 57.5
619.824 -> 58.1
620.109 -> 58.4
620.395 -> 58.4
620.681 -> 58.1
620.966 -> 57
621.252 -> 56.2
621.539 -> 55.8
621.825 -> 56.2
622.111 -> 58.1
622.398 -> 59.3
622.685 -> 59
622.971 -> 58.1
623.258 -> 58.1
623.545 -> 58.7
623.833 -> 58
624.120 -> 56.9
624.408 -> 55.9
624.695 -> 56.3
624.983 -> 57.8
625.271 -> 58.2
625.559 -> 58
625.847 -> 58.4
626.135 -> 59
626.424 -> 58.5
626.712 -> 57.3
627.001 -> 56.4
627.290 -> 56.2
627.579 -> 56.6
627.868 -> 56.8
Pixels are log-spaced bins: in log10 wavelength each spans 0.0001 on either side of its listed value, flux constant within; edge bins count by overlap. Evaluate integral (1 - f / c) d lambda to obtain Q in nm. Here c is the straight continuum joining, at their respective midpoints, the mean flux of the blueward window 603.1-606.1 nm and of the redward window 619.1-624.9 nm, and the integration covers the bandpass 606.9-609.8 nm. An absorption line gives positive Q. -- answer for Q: 0.182 nm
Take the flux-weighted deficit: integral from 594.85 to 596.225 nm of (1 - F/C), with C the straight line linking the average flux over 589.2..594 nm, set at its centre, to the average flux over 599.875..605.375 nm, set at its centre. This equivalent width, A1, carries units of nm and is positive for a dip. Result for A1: -0.12 nm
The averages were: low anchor 45.3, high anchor 55.5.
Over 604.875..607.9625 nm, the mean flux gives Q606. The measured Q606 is 57.2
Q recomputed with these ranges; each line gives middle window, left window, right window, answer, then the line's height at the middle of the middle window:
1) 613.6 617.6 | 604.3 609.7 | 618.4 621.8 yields 0.09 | 57.3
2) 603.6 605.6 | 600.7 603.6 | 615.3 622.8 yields -0.08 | 56.2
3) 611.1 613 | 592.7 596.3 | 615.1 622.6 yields -0.09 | 55.4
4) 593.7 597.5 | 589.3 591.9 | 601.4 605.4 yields -0.36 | 48.5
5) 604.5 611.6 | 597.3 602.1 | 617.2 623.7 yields -0.29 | 55.4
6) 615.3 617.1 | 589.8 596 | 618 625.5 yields 0.02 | 55.9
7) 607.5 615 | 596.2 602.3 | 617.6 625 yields -0.21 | 56.1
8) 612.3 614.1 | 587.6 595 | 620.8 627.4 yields -0.15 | 53.9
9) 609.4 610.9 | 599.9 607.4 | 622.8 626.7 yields -0.07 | 56.6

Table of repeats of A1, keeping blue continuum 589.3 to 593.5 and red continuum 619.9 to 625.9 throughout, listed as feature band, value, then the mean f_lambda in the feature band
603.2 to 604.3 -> -0.19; 58.8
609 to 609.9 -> -0.07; 56.3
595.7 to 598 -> -0.39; 55.6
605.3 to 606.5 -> -0.21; 59.7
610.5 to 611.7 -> -0.17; 60.6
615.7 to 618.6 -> -0.07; 56.7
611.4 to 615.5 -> -0.25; 57.2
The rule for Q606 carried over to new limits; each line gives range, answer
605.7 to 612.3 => 57.3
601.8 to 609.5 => 57.4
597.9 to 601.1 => 52.8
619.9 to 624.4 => 57.7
